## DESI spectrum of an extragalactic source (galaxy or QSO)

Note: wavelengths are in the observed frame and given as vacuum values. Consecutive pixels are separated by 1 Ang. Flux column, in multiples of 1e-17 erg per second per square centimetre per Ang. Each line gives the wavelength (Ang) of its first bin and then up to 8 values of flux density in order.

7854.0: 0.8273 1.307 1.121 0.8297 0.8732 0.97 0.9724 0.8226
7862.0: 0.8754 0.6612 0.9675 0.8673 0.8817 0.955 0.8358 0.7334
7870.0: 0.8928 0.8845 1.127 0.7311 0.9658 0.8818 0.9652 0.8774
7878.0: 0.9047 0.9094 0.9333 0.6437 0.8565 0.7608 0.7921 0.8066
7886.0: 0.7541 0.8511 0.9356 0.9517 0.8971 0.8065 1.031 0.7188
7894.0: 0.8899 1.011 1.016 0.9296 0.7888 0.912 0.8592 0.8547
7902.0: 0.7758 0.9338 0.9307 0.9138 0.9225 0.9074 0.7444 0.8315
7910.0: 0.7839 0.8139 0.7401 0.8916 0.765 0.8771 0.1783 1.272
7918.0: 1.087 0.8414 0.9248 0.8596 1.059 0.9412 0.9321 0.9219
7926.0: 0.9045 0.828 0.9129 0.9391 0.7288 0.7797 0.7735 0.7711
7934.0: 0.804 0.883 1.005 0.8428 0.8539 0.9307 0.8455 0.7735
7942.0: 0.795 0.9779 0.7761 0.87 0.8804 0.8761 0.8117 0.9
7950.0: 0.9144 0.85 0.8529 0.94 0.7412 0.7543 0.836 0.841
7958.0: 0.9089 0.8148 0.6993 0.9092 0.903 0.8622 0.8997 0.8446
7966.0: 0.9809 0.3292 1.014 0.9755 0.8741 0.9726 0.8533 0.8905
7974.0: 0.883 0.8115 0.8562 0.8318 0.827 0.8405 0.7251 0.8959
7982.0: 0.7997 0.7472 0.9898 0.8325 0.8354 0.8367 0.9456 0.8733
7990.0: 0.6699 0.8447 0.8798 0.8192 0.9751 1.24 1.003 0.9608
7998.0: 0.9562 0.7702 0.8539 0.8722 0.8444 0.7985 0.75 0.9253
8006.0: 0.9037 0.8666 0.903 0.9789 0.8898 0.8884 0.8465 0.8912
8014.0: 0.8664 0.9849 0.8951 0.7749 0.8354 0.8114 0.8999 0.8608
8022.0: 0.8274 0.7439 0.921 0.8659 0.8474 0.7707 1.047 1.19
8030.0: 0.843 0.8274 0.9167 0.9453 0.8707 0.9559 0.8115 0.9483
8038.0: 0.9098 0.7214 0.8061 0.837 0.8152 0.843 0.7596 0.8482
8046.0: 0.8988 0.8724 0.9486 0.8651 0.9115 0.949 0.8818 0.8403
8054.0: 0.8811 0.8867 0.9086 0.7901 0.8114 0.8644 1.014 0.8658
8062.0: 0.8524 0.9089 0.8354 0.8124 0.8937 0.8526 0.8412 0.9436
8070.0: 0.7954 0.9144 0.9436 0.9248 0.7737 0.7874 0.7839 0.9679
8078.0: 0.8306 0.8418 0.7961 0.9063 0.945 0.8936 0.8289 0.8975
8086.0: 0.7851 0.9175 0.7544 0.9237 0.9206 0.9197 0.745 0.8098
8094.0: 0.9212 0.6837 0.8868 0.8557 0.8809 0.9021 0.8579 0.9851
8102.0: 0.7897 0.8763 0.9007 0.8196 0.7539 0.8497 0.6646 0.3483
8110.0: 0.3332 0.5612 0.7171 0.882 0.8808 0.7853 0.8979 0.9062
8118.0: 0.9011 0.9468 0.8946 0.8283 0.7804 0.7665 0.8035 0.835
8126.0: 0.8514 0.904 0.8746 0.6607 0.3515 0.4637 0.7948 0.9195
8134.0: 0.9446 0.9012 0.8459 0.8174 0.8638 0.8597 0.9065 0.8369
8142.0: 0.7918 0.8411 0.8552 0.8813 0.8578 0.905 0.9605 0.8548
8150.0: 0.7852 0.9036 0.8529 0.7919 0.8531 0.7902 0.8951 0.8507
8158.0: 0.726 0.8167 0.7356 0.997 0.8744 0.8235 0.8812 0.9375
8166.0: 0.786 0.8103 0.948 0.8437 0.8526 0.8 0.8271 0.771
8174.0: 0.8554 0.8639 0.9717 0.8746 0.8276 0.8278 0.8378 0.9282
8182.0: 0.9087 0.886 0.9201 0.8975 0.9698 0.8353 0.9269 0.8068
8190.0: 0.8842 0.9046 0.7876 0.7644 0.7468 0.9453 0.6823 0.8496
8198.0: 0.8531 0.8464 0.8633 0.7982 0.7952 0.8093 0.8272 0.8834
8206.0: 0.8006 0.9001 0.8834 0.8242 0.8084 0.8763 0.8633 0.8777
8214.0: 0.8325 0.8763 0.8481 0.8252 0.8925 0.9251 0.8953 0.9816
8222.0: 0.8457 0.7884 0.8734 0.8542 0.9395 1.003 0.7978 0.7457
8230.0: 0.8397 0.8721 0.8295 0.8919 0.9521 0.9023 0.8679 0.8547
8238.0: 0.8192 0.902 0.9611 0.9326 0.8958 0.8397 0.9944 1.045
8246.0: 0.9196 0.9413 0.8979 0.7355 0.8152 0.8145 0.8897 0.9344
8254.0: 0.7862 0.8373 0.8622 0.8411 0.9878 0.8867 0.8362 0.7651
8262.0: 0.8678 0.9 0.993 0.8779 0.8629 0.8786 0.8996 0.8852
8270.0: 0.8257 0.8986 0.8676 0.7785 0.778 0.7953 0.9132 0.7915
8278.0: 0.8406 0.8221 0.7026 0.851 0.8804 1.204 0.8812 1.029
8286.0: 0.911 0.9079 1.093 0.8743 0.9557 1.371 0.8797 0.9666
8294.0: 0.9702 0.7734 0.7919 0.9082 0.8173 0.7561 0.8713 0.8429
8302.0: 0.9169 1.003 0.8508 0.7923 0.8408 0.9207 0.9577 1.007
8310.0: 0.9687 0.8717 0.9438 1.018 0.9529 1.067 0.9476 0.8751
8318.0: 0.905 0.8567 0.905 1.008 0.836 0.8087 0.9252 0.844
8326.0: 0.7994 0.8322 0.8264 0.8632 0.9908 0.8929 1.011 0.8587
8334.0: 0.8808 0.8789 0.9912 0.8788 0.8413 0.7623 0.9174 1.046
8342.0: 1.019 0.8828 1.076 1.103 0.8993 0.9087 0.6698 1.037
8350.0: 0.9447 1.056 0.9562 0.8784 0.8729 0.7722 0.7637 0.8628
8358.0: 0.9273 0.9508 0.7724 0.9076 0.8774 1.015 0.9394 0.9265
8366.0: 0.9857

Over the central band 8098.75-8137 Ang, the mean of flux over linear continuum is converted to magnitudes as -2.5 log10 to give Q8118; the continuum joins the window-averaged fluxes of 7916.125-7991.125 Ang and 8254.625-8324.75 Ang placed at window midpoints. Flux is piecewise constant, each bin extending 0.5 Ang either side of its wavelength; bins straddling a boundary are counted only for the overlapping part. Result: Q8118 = 0.12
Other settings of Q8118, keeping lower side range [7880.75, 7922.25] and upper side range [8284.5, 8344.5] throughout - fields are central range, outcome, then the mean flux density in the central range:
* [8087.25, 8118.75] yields 0.11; 0.806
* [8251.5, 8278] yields 0.06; 0.863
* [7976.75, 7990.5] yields 0.05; 0.832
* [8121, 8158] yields 0.09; 0.822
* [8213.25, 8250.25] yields 0.03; 0.882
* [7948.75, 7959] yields 0.02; 0.851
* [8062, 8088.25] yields 0.03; 0.861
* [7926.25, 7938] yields 0.03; 0.844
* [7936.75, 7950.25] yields 0.01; 0.86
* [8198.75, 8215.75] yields 0.07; 0.845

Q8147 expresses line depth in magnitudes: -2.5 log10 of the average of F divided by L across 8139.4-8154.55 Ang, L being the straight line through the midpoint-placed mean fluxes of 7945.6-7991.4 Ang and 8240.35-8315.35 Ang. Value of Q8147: 0.02 mag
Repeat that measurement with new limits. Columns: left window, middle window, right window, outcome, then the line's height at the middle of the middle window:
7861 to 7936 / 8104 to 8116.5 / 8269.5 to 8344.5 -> 0.23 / 0.886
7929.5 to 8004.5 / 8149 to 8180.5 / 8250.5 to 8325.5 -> 0.04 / 0.88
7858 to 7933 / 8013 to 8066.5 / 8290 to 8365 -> 0.01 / 0.883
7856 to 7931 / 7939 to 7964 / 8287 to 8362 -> 0.04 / 0.878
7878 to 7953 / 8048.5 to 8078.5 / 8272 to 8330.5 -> 0.01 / 0.878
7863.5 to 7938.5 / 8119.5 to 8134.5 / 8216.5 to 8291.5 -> 0.14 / 0.882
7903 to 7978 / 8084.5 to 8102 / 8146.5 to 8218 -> -0.01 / 0.854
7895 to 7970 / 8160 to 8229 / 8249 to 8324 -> 0.03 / 0.885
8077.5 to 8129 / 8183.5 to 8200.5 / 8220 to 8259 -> 0.01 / 0.861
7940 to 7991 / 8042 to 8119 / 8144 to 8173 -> 0.01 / 0.849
